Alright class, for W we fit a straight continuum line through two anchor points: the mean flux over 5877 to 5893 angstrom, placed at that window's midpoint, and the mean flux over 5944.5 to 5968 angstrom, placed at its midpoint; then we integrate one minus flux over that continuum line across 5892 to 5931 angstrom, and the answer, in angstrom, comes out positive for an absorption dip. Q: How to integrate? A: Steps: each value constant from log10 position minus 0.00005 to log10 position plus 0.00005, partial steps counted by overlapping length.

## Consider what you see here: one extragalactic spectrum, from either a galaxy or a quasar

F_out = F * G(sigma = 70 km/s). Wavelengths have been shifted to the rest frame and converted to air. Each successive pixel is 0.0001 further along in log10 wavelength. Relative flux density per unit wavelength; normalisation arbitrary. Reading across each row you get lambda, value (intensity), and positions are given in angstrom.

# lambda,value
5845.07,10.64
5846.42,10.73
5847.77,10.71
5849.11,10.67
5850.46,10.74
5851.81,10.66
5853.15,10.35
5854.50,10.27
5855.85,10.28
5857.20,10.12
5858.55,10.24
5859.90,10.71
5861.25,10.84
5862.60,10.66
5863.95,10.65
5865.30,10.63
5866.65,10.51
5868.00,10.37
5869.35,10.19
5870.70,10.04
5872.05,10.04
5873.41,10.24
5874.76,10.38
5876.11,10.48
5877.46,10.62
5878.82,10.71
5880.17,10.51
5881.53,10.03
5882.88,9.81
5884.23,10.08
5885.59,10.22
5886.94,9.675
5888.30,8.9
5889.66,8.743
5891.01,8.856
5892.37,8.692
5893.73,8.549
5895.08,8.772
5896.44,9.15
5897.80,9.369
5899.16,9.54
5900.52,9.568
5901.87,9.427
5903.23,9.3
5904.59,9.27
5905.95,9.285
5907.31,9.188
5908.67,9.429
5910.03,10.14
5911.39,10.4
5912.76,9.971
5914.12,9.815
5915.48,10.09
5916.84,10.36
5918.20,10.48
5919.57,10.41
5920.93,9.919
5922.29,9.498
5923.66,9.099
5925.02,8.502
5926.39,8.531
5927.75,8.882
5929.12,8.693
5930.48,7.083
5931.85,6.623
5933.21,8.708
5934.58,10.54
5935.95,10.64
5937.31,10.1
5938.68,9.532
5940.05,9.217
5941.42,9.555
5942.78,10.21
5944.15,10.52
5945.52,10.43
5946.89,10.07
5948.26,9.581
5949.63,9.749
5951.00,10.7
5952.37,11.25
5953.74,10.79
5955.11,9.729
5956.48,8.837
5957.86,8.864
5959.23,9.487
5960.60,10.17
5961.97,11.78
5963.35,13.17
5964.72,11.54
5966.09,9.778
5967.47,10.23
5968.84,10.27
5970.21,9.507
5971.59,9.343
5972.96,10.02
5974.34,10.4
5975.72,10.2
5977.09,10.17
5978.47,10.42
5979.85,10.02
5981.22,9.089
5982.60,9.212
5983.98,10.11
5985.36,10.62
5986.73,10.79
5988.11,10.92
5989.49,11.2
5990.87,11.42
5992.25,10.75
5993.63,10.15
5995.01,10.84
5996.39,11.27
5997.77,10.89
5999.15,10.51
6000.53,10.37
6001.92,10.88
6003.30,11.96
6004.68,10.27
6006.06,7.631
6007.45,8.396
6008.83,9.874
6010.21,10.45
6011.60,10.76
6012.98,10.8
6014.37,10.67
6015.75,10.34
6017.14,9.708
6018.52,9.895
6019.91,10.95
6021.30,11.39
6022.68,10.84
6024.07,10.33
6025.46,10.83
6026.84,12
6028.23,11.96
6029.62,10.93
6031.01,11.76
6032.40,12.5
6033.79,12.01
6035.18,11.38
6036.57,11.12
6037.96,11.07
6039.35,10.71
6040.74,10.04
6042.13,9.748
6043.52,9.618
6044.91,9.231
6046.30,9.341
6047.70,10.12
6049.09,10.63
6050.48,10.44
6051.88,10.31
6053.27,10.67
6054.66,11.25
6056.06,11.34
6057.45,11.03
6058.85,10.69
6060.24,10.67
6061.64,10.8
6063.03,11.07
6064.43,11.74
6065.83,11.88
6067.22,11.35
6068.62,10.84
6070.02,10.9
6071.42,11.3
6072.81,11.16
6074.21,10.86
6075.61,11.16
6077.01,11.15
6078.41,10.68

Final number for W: 2.30 angstrom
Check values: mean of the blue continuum 9.73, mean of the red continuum 10.4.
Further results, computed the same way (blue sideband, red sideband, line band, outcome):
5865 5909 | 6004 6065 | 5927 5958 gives 1.43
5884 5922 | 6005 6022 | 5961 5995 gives -1.92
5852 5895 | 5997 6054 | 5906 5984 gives 3.54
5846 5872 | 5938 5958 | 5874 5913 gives 2.51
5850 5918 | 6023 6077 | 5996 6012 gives 0.60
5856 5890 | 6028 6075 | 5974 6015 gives 1.19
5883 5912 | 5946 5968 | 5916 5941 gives 1.53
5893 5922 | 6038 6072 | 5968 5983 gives 0.32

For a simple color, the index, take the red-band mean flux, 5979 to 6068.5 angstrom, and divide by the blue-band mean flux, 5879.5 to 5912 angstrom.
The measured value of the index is 1.13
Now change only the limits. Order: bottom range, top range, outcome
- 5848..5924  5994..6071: 1.08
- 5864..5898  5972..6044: 1.07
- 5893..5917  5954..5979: 1.07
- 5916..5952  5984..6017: 1.10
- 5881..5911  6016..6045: 1.16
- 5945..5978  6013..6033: 1.07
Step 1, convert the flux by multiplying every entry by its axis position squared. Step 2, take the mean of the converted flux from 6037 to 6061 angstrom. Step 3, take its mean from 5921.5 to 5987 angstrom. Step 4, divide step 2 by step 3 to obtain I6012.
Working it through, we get 1.09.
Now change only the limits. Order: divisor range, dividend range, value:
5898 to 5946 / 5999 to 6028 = 1.13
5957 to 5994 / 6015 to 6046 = 1.06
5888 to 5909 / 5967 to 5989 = 1.14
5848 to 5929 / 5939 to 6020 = 1.07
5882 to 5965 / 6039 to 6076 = 1.16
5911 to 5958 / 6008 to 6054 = 1.14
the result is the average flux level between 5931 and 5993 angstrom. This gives 10.1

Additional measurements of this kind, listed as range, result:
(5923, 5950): 9.31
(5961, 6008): 10.4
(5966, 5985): 9.93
